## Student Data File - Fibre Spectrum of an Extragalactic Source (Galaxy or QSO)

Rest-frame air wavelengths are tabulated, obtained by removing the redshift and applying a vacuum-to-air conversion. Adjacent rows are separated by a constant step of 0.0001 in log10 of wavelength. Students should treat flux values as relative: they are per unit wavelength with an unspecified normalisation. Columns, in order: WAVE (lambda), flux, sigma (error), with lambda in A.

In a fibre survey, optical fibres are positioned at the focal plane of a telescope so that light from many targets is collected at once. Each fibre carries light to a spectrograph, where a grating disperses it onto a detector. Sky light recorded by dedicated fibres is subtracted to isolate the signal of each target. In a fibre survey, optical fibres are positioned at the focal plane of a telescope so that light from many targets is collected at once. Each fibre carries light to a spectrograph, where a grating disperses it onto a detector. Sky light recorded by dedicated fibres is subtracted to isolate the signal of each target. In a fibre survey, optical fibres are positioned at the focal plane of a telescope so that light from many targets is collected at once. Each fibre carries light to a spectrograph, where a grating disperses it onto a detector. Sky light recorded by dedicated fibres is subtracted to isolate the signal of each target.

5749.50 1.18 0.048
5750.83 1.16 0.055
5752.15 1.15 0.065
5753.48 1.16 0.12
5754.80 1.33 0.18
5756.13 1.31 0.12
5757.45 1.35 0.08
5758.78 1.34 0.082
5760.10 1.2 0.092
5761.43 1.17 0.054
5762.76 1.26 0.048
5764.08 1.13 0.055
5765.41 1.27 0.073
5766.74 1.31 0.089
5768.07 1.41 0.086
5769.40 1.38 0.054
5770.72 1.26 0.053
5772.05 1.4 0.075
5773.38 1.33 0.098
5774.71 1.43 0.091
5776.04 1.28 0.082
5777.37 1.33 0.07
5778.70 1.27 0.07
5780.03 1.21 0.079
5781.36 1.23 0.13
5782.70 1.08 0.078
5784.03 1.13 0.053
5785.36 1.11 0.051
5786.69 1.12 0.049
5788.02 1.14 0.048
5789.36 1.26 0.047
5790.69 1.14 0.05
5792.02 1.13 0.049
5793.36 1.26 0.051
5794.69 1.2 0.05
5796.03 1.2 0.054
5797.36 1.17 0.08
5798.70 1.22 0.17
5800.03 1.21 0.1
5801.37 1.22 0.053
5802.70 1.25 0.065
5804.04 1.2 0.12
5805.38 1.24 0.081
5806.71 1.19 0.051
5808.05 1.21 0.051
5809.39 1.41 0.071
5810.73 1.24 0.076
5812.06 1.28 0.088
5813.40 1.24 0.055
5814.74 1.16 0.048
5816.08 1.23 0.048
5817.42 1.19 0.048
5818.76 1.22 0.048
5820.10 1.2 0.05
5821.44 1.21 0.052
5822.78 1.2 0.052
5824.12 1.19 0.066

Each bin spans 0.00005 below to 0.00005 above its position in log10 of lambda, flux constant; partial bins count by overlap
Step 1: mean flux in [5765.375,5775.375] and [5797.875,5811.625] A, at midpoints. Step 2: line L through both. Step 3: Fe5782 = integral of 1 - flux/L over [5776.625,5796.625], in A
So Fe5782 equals 1.7 A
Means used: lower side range 1.35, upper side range 1.24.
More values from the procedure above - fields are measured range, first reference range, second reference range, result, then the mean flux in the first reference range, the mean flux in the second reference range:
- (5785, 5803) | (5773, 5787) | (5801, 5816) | 0.7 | 1.23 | 1.24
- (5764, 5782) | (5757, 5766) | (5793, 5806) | -1.1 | 1.24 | 1.22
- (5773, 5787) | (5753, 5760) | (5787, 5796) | -0.1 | 1.3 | 1.19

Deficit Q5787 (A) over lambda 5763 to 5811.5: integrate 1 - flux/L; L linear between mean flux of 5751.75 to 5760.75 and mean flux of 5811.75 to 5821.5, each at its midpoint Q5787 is 0.05 A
